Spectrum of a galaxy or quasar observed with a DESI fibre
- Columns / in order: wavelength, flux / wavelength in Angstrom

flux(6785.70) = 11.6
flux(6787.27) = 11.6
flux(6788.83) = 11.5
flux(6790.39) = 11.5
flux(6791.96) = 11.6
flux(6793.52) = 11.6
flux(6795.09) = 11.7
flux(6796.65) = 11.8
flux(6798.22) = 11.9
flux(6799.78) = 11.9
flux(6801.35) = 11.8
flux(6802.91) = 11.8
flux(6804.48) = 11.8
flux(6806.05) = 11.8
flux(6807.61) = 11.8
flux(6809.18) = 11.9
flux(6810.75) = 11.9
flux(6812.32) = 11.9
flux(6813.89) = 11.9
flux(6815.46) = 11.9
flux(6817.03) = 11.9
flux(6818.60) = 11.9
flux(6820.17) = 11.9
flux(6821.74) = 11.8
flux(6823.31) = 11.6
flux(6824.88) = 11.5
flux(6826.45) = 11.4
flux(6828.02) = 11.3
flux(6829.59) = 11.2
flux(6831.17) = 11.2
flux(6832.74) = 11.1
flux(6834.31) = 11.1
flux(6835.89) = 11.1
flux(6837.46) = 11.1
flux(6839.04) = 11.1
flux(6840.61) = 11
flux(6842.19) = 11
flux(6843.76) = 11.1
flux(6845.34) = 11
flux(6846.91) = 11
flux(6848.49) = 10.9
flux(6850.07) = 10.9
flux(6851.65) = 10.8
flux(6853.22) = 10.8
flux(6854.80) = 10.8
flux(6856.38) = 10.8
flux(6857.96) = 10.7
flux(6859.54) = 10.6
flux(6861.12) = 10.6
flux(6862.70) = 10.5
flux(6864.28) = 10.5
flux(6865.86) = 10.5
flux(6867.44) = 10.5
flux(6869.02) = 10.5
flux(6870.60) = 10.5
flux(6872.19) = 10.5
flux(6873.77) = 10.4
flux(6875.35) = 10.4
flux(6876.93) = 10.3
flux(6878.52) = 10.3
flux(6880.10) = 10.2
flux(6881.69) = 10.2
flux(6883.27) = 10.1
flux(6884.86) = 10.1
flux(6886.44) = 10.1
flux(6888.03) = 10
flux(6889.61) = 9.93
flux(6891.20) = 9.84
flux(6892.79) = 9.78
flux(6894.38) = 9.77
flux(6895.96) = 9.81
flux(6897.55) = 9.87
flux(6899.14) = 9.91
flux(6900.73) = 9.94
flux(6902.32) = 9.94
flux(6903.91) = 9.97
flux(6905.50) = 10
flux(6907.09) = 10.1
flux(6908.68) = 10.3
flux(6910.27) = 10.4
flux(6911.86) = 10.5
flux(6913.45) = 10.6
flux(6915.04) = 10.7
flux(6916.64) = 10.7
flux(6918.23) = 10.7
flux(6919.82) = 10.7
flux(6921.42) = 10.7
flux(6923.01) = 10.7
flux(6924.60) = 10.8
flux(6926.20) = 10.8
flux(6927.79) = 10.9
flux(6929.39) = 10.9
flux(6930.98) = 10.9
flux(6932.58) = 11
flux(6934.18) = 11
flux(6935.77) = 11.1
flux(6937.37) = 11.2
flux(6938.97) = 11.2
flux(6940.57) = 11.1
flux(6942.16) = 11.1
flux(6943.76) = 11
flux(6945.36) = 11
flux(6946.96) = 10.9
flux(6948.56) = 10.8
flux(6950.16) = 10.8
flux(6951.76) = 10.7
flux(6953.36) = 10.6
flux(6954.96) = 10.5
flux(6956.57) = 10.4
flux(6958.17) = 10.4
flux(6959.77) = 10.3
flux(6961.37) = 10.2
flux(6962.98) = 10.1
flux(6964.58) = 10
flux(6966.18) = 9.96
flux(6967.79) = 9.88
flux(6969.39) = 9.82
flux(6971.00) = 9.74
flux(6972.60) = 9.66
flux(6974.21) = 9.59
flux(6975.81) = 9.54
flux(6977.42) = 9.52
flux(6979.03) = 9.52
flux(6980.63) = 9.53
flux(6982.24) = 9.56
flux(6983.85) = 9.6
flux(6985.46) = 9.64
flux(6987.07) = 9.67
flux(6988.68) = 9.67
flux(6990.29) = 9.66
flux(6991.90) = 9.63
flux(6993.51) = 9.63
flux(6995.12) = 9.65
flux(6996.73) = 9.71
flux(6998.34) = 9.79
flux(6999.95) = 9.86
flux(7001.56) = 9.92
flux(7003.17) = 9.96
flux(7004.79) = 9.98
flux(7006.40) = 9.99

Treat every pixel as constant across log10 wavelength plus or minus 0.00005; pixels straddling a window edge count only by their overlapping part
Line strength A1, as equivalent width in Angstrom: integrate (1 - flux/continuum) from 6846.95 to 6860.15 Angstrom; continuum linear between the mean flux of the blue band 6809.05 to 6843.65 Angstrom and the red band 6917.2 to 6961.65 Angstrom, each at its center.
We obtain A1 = 0.6 Angstrom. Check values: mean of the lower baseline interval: 11.5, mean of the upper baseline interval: 10.8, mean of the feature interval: 10.8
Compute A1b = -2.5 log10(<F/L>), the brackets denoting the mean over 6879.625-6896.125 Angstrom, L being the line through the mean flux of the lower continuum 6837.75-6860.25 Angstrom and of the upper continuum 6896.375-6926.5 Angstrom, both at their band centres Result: 0.062 mag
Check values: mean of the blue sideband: 10.9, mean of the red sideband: 10.4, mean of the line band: 9.99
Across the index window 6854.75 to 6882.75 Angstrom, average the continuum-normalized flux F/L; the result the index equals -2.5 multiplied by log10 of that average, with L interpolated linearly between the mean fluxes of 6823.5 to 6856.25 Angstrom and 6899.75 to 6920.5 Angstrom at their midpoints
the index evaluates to 0.03 mag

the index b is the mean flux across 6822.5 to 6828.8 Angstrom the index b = 11.5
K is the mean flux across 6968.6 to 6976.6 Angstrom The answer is 9.67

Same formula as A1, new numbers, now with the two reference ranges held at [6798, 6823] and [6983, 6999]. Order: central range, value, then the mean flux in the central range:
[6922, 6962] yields -2.2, 10.8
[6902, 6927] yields 0.2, 10.5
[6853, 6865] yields 0.7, 10.7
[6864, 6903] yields 2.9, 10.2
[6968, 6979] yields 0.3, 9.65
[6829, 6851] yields 0.8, 11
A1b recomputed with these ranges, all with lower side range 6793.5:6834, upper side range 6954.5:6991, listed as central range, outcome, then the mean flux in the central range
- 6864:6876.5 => 0.06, 10.5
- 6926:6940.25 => -0.07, 11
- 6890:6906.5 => 0.09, 9.88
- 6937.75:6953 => -0.08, 11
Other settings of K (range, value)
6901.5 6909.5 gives 10.1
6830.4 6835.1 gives 11.1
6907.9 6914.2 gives 10.5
